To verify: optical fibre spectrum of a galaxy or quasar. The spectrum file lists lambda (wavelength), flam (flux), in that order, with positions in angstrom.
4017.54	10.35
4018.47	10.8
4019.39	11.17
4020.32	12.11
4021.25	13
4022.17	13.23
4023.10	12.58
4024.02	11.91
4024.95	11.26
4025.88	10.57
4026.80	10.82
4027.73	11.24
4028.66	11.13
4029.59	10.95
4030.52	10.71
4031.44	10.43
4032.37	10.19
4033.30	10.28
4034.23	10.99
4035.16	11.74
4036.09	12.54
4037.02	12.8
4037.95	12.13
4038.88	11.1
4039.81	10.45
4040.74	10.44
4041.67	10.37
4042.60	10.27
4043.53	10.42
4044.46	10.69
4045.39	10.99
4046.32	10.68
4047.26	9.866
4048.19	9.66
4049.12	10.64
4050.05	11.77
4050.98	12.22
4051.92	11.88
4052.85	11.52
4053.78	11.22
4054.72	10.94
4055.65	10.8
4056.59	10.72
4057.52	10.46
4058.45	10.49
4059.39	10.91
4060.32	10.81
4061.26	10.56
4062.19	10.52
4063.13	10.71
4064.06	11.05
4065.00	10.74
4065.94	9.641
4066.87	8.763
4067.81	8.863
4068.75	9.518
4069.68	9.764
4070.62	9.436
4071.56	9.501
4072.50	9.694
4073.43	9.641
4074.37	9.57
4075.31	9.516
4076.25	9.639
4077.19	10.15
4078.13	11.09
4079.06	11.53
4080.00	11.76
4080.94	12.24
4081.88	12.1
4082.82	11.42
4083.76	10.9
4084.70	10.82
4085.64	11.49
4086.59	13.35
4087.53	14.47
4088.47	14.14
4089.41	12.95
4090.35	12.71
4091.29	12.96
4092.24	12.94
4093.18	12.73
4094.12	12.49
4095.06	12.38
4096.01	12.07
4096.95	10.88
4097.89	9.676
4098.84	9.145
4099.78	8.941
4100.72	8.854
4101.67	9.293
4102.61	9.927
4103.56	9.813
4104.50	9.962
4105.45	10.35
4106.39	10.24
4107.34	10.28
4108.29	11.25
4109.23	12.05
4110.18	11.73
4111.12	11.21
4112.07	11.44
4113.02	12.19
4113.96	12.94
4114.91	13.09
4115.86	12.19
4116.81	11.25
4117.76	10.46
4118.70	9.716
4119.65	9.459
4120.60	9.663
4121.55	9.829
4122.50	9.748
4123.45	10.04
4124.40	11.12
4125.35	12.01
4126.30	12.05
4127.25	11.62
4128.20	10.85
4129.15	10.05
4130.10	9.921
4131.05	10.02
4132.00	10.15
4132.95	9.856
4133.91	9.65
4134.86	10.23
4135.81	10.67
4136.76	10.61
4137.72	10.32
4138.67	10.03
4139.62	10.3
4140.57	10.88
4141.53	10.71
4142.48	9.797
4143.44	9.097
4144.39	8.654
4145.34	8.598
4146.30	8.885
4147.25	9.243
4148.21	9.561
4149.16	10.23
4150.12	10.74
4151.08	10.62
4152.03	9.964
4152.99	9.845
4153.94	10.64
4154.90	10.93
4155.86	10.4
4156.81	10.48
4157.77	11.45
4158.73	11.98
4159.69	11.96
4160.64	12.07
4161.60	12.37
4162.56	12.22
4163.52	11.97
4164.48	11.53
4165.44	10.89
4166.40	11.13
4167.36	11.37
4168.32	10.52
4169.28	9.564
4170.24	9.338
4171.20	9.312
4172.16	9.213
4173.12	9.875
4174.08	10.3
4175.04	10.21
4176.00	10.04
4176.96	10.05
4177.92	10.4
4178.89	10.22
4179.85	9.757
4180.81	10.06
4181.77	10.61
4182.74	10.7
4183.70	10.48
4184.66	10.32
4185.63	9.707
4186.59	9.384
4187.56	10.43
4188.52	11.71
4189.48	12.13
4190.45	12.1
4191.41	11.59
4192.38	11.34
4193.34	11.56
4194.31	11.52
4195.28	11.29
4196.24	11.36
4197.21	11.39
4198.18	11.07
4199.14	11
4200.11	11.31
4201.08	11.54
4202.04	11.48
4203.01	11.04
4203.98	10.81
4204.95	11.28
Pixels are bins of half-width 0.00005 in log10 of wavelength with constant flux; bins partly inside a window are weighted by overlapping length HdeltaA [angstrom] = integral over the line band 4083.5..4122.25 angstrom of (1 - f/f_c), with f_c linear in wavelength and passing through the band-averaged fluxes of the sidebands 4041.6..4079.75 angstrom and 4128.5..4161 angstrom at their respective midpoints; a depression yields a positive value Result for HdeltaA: -3.5 angstrom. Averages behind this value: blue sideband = 10.4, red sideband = 10.3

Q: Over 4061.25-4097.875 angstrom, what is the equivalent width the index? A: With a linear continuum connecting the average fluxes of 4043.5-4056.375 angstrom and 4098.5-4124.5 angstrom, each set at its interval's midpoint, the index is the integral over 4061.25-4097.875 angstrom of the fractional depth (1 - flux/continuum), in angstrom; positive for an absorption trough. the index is -1.3 angstrom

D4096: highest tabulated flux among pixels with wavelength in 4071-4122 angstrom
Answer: 14.47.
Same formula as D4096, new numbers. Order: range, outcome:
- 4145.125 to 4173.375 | 12.37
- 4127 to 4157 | 11.62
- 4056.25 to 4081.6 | 12.24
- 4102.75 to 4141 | 13.09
